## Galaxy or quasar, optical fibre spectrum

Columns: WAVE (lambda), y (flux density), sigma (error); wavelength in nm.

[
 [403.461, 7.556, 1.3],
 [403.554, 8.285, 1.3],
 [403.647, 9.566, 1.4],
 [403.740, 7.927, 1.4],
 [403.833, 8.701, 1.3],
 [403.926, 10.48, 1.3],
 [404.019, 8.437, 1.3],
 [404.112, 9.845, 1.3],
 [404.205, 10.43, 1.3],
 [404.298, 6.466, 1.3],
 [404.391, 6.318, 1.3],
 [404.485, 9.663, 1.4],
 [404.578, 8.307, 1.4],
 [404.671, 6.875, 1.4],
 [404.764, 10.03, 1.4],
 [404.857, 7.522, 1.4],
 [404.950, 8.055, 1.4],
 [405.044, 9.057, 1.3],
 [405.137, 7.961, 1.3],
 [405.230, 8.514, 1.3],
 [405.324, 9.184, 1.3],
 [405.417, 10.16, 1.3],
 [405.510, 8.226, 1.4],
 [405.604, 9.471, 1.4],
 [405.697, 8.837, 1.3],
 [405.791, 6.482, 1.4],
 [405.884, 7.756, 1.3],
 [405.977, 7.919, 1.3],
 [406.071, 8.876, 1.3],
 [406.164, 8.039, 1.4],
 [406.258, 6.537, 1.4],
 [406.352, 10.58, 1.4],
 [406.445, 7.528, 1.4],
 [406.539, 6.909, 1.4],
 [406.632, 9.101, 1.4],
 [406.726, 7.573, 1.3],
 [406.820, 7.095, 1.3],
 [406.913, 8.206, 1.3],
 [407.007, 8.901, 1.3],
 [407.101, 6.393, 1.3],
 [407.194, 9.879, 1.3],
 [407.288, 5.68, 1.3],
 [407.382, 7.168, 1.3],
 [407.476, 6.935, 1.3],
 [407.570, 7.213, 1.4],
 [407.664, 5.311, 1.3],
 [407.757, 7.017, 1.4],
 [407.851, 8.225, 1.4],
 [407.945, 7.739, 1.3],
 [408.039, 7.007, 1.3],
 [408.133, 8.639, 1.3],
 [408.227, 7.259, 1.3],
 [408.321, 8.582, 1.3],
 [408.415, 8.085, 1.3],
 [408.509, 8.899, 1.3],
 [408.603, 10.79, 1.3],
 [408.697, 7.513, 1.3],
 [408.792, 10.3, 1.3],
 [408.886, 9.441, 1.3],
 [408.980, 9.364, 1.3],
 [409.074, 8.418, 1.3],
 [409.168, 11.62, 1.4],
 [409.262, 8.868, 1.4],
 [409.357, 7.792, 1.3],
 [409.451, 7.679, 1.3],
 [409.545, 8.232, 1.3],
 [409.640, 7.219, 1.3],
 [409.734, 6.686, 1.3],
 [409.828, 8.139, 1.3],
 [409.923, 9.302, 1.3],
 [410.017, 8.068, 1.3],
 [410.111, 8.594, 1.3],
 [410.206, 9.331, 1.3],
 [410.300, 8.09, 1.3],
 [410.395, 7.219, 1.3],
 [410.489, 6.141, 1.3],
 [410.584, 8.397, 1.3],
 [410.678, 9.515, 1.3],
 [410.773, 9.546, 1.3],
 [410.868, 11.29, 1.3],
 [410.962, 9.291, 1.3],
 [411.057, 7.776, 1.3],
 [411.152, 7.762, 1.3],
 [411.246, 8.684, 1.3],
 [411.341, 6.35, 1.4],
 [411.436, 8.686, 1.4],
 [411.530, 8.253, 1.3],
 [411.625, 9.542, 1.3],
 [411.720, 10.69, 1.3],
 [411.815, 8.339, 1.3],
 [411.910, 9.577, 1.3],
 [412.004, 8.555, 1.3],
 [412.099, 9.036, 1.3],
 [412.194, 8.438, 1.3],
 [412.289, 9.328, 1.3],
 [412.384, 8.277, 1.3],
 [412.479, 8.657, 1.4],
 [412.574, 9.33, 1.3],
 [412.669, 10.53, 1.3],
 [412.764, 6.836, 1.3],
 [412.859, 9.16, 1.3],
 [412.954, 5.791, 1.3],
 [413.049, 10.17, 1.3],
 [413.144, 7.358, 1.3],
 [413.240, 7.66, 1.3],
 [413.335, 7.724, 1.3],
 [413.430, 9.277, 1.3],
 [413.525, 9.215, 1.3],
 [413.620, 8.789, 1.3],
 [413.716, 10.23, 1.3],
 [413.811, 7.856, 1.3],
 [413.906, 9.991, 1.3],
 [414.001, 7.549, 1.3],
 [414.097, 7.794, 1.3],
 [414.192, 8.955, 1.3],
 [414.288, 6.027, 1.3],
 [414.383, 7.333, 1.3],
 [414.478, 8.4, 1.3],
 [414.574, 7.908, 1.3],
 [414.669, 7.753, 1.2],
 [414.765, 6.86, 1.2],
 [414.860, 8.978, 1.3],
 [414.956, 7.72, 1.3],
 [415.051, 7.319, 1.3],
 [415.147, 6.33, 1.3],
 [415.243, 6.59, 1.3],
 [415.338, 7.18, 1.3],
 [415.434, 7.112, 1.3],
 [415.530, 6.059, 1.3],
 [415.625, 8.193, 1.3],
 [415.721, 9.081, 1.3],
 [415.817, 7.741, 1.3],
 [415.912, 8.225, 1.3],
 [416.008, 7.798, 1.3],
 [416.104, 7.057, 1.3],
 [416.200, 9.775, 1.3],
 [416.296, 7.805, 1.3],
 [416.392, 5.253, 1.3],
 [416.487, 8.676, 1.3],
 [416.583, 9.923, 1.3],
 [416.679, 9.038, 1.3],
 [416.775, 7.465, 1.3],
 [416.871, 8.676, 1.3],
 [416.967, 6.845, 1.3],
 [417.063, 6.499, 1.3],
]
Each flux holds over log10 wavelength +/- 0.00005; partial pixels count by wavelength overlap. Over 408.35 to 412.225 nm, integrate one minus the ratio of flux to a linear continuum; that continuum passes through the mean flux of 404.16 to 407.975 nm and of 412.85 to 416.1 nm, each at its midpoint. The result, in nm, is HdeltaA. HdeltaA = -0.346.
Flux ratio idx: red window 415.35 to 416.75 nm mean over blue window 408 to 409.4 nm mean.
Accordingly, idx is 0.9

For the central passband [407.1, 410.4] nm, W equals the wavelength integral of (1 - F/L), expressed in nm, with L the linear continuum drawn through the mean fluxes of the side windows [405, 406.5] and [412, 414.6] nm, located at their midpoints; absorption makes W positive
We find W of 0.10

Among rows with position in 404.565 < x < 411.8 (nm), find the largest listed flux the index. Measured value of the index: 11.62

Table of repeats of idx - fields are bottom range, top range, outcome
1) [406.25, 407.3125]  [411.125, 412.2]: 1.09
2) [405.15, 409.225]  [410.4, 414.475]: 1.04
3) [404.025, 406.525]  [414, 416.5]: 0.91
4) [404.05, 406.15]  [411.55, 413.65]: 1.03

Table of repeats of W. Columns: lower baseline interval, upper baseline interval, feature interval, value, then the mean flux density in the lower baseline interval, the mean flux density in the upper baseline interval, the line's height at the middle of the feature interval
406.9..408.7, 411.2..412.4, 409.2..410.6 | 0.05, 7.77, 8.76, 8.29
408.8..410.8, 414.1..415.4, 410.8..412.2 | -0.12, 8.49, 7.5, 8.15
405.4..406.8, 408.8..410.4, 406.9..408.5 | 0.15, 8.2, 8.55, 8.36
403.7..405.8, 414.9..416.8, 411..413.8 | -0.22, 8.6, 7.73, 8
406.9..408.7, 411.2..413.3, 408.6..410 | -0.11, 7.77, 8.59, 8.05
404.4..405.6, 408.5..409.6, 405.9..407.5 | 0.17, 8.58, 9.06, 8.78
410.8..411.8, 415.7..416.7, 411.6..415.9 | 0.14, 8.83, 8.17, 8.5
